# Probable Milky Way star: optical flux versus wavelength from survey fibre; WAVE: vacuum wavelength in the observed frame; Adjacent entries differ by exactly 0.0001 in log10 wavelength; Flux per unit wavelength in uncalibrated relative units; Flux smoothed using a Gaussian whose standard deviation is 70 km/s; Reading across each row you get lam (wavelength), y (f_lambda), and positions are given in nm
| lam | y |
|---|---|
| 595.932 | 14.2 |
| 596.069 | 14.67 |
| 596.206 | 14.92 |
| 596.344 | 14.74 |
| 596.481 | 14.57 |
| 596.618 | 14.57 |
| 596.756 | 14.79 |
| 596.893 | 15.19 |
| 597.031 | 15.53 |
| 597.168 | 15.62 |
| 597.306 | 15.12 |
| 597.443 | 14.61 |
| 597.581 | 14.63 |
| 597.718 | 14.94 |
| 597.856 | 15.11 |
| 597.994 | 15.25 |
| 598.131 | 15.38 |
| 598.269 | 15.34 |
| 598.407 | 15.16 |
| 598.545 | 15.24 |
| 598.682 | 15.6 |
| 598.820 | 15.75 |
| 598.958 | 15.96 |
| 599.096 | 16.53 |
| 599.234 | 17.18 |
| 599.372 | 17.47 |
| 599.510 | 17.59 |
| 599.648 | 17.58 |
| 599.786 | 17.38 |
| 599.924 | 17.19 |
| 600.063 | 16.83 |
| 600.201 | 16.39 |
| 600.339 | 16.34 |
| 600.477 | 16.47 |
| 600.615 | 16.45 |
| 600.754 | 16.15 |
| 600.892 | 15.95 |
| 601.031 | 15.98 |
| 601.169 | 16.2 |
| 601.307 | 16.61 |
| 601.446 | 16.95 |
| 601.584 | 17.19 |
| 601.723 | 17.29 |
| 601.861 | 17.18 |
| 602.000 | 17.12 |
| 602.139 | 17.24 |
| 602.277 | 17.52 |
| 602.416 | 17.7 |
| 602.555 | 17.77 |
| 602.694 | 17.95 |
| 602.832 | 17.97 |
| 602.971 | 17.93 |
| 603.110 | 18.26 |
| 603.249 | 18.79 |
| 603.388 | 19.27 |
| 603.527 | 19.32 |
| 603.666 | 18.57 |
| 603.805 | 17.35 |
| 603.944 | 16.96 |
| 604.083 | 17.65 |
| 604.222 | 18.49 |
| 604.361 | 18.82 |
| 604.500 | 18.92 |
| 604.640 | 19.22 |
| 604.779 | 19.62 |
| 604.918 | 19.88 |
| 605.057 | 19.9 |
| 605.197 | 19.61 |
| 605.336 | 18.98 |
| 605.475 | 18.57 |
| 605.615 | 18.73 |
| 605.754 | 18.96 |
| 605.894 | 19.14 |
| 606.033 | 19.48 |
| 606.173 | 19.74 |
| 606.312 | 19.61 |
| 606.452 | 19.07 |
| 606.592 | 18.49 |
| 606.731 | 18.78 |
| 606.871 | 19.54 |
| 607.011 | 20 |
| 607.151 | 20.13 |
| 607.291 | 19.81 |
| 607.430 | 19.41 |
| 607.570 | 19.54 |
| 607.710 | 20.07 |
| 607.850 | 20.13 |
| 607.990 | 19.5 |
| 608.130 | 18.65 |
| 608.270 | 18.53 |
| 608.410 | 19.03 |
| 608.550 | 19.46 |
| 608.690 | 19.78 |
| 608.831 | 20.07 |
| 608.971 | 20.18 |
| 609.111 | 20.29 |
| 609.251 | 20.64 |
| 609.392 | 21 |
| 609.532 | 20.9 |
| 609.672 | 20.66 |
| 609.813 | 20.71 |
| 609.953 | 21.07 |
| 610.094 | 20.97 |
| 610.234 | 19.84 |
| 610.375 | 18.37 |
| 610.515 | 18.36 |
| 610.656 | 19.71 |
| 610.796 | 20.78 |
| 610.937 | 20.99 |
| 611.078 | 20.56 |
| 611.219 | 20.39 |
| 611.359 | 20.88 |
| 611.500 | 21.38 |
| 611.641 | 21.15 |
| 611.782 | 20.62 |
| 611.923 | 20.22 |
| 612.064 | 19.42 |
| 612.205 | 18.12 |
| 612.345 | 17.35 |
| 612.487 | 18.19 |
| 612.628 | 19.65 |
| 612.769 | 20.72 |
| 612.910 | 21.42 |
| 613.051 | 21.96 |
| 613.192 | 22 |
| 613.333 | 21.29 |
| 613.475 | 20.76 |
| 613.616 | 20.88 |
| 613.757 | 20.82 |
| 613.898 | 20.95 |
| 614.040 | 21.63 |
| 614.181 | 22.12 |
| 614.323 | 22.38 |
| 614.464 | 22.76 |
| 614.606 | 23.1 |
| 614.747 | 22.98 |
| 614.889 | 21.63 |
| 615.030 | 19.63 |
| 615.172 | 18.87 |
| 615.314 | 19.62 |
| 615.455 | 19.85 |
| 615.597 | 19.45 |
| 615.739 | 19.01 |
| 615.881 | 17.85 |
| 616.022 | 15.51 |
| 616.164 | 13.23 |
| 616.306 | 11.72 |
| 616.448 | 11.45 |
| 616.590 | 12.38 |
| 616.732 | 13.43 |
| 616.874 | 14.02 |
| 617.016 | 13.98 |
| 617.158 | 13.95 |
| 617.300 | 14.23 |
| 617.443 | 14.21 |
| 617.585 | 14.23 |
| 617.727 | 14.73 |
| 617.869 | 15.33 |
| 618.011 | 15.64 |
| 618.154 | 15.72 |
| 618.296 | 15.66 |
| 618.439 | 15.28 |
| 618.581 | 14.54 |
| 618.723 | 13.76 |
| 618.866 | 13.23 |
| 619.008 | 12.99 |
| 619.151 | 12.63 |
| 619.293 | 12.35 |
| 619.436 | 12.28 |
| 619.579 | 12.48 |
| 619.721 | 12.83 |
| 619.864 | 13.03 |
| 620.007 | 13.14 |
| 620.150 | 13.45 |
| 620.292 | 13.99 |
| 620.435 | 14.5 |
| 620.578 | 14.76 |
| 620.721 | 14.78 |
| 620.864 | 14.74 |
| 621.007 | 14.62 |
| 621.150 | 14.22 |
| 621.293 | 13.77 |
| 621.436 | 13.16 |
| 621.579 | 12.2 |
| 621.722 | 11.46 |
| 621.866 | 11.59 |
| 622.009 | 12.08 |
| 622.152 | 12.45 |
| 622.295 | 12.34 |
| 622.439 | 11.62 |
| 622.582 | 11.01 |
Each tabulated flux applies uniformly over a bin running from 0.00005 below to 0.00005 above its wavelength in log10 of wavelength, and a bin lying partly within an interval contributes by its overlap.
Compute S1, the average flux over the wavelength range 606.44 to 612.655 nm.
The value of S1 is 19.8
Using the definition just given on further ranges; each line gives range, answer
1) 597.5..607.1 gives 17.6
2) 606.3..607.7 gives 19.5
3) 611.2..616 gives 20.5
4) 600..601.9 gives 16.6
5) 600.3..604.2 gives 17.4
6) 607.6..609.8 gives 19.9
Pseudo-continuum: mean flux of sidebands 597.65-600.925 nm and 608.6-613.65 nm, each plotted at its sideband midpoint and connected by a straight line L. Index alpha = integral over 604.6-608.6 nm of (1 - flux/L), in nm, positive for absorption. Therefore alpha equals -0.13 nm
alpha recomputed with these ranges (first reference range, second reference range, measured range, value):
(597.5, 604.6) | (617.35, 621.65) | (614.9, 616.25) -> -0.33 nm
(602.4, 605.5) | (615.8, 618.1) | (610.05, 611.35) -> -0.30 nm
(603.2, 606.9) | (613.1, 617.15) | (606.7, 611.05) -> -0.25 nm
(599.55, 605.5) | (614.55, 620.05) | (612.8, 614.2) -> -0.47 nm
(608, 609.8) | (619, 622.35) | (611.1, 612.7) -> -0.14 nm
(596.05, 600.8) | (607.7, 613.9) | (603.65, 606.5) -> -0.12 nm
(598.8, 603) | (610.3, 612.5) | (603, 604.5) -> -0.05 nm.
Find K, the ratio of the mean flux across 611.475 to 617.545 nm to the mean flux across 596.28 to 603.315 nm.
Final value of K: 1.1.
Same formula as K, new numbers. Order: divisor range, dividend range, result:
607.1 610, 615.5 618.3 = 0.74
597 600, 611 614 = 1.28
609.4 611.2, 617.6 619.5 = 0.70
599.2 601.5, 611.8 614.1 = 1.22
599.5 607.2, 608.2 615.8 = 1.13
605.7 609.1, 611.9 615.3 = 1.07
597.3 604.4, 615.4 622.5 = 0.83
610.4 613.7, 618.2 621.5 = 0.68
